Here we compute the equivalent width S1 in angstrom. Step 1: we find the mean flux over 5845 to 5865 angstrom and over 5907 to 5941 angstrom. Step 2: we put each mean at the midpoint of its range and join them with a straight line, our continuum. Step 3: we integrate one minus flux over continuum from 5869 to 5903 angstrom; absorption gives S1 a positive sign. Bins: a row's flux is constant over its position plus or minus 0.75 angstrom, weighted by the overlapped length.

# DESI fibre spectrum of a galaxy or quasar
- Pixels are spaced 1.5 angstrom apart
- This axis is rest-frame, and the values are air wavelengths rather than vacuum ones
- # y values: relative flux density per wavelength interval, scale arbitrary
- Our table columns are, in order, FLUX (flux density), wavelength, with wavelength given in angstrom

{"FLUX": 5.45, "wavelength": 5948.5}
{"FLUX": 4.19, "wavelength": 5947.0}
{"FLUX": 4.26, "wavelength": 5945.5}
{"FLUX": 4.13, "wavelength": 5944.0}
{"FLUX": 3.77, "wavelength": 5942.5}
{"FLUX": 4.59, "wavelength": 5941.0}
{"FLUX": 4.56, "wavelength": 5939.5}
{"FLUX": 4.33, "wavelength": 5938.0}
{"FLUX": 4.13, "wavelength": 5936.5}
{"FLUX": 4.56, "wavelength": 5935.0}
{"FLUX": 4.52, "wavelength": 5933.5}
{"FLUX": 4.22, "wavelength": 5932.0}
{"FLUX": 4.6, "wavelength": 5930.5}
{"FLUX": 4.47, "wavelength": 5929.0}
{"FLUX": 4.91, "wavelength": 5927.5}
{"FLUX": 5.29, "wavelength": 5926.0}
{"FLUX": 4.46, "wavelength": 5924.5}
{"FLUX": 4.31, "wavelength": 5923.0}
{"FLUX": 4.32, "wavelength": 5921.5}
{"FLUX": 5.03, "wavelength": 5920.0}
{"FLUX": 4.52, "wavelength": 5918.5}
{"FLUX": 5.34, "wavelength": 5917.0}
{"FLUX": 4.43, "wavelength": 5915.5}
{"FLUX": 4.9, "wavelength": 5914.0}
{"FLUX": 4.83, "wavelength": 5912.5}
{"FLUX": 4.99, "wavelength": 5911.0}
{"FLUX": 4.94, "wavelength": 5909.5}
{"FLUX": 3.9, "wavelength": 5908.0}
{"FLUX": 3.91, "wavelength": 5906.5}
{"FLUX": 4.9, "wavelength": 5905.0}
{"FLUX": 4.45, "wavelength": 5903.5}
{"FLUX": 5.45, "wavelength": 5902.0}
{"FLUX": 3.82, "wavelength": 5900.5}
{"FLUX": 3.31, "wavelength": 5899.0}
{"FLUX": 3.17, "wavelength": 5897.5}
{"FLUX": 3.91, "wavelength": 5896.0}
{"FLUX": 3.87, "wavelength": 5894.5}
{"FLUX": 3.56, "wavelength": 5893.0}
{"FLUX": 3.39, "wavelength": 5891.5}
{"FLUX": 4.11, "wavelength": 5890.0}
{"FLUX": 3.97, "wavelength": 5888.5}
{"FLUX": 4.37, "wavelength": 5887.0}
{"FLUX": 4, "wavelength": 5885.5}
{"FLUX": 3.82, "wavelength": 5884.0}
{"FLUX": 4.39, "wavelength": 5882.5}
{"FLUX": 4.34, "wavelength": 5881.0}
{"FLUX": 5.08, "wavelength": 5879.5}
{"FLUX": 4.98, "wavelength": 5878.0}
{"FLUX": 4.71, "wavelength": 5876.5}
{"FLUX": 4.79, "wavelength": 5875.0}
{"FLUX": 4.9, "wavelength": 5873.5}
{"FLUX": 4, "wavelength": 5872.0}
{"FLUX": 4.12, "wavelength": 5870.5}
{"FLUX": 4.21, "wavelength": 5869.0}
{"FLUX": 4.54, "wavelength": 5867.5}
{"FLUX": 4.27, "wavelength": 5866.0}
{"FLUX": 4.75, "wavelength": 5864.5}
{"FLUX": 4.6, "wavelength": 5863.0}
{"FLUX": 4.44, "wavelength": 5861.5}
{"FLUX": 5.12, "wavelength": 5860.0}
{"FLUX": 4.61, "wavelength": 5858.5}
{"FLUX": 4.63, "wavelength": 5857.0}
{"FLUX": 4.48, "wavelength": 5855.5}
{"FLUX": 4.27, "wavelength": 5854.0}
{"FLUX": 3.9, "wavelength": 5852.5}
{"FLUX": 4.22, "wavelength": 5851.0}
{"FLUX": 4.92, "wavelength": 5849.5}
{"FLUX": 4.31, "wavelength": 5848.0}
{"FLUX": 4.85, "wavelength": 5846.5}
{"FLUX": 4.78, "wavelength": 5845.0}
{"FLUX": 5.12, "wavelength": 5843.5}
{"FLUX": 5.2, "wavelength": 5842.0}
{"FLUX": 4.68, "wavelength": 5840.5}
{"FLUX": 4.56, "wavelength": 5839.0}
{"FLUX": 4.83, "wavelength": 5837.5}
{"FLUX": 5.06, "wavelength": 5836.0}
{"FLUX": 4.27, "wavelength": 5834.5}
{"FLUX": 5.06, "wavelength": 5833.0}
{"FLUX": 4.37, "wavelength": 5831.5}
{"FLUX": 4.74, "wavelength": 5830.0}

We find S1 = 2.90 angstrom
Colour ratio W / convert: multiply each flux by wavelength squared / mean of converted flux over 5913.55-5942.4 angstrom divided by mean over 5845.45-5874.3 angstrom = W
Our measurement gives 1.05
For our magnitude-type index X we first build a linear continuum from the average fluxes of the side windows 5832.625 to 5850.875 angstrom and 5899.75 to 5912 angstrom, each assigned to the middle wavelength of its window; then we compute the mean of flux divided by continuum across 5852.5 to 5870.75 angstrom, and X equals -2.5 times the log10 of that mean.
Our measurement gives 0.05 mag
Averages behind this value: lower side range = 4.78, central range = 4.49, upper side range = 4.55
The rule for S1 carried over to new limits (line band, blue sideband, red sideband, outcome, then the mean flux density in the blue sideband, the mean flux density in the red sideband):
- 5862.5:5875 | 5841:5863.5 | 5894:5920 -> 0.3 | 4.63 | 4.41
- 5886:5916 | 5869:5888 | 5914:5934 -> 2.3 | 4.44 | 4.66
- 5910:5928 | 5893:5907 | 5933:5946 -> -2.6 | 4.06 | 4.31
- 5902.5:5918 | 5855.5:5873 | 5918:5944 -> -0.6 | 4.49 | 4.49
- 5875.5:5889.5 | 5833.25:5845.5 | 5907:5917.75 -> 1.1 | 4.82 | 4.74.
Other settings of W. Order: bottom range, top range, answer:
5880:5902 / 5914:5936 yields 1.20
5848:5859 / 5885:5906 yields 0.92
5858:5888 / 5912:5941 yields 1.05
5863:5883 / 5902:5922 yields 1.04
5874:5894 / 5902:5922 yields 1.11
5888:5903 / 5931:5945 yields 1.13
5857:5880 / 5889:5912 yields 0.90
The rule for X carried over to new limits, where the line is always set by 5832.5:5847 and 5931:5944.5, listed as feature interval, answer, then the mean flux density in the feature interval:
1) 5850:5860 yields 0.08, 4.42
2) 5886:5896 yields 0.18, 3.88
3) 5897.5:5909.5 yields 0.07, 4.22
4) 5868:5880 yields 0.02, 4.59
